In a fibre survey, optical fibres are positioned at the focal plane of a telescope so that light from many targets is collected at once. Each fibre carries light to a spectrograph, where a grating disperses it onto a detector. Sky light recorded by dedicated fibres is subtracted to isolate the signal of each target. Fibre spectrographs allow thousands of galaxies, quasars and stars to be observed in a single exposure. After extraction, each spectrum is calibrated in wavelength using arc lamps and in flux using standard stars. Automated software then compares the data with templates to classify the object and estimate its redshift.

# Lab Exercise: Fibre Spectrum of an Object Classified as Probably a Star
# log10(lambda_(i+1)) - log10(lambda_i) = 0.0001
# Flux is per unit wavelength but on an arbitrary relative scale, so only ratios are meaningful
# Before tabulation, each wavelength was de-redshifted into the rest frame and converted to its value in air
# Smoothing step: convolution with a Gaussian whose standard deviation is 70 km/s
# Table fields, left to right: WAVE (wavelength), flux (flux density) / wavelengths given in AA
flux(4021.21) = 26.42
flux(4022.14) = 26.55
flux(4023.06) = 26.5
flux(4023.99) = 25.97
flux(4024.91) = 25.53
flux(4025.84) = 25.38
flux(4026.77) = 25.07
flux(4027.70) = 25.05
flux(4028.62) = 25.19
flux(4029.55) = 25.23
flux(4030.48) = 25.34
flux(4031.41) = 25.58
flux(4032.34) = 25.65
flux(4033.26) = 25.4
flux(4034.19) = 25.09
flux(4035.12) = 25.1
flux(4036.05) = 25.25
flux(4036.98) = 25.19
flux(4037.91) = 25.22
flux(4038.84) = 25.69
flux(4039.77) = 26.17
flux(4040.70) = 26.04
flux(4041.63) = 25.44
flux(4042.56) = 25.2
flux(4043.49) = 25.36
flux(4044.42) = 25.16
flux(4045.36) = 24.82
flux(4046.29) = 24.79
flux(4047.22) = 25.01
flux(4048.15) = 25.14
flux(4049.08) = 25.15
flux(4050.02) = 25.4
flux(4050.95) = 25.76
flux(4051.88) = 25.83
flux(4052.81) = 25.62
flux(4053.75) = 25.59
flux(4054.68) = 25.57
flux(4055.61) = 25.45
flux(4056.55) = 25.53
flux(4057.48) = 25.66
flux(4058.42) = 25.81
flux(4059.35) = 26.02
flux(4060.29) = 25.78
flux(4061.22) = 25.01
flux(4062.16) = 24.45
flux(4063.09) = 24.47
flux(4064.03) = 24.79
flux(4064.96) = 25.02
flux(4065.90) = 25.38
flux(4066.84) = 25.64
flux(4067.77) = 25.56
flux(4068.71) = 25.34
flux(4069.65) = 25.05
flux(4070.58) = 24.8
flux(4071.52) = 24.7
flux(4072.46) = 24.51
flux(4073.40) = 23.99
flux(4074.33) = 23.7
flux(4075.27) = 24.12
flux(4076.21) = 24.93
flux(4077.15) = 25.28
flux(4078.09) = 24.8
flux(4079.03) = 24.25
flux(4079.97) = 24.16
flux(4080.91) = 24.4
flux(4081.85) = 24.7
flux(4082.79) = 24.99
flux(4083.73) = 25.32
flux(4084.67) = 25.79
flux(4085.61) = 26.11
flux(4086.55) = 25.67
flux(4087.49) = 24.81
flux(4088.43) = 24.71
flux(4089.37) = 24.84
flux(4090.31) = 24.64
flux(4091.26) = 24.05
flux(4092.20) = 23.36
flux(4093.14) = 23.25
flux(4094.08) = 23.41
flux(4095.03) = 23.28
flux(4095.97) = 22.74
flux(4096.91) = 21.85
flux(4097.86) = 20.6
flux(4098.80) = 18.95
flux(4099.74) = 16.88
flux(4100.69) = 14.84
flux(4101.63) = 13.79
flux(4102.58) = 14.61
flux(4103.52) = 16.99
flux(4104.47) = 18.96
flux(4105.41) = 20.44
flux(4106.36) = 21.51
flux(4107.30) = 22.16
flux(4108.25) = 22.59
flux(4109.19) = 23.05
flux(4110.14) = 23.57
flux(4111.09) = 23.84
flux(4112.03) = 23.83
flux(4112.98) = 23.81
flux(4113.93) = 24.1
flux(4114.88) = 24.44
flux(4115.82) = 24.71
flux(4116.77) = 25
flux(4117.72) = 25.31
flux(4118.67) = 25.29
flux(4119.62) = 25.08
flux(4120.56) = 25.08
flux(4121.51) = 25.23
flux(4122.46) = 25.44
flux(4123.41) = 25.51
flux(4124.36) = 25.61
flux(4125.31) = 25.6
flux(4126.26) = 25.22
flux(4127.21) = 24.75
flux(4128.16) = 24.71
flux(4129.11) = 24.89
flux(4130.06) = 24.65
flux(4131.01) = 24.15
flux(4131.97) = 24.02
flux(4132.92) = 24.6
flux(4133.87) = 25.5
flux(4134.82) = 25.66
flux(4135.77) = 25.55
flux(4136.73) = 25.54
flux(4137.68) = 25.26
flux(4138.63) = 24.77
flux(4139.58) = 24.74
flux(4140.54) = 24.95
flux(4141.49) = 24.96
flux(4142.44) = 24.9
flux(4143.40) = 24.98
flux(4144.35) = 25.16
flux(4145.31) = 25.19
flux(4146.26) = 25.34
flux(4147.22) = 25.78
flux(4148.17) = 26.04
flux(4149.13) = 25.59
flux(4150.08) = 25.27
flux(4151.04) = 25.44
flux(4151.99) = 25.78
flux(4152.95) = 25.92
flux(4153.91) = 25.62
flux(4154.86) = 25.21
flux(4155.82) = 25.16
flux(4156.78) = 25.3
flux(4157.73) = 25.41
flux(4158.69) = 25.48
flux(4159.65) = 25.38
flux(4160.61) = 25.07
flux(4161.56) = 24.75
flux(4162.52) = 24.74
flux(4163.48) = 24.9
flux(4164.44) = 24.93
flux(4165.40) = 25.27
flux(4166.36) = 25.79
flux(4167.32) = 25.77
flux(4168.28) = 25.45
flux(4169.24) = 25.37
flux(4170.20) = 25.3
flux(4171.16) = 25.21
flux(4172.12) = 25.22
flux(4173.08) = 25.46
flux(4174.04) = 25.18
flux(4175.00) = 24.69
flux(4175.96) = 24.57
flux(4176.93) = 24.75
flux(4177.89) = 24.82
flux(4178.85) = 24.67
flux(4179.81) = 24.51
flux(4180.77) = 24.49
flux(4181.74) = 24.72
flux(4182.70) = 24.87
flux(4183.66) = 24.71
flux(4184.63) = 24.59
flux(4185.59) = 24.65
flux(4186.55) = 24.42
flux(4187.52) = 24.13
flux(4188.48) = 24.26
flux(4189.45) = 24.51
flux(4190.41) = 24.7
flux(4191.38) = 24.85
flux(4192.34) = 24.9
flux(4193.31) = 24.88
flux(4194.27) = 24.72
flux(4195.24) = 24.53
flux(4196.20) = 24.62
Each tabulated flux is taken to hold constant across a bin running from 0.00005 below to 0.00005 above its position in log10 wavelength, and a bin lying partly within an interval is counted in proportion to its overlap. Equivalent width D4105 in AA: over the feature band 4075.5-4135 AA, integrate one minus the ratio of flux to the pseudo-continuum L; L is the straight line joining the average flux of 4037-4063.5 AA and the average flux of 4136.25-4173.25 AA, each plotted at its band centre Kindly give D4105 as 4.5 AA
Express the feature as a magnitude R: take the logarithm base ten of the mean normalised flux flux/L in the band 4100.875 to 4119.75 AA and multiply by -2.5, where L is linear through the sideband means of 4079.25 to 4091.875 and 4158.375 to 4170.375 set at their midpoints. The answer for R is 0.14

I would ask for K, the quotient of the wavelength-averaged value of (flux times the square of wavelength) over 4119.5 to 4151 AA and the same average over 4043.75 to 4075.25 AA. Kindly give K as 1.0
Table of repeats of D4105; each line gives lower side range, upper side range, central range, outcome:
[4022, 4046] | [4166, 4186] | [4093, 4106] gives 3.1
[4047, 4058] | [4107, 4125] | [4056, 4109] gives 3.5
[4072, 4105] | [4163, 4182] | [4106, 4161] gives -2.2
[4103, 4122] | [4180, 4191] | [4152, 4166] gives -0.7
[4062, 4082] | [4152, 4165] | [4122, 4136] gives 0.0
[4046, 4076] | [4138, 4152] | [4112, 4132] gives 0.3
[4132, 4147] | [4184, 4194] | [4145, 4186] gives -0.5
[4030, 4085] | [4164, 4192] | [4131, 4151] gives -0.2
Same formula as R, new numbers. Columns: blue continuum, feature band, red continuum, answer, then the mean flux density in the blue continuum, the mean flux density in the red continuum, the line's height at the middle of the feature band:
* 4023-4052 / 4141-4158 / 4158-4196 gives -0.02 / 25.4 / 24.9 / 25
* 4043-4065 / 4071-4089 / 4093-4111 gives -0.10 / 25.3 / 20.2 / 22.5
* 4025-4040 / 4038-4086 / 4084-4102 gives -0.06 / 25.3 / 22.4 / 23.9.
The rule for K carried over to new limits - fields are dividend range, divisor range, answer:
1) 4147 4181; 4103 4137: 1.07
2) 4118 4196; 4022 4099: 1.05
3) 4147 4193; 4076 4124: 1.12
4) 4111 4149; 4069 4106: 1.12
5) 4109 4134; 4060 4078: 1.02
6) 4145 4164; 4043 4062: 1.05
